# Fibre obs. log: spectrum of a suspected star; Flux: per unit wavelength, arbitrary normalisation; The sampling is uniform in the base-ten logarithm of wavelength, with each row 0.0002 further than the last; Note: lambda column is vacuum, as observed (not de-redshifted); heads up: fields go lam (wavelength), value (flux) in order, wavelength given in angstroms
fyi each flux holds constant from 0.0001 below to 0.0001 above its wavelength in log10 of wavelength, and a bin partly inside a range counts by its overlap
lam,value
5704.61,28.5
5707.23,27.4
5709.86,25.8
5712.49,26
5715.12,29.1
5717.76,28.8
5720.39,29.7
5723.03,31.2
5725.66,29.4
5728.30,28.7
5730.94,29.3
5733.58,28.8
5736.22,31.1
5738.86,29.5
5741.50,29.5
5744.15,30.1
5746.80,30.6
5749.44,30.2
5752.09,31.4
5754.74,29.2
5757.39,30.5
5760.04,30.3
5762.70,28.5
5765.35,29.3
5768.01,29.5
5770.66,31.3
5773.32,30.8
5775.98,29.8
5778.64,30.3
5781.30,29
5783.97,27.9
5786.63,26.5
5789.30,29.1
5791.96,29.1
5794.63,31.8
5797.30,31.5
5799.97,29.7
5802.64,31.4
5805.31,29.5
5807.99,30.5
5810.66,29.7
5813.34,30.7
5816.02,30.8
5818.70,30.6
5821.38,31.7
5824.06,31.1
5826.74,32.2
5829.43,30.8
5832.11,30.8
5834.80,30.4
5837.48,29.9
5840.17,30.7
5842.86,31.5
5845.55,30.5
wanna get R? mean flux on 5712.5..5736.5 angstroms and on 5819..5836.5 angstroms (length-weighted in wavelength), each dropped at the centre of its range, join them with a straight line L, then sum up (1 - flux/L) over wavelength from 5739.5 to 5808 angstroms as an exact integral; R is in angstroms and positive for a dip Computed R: 0.6 angstroms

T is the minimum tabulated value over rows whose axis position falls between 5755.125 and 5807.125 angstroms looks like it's 26.5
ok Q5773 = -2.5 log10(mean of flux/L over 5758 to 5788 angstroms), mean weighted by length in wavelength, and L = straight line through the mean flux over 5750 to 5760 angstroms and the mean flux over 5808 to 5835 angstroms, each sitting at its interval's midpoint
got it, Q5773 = 0.04 mag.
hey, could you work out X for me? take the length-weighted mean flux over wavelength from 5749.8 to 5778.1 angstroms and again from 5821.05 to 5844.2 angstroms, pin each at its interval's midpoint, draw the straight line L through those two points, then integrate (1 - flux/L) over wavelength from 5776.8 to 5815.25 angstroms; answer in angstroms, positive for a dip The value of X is 0.9 angstroms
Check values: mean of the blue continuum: 30.1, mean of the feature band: 29.8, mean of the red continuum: 31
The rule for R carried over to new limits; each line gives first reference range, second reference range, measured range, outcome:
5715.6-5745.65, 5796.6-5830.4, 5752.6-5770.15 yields 0.19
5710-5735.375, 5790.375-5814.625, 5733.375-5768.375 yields -0.61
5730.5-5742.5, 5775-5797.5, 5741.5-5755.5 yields -0.32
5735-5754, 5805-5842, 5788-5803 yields 0.10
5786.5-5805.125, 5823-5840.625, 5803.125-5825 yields -0.09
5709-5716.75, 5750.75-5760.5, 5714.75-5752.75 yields -1.52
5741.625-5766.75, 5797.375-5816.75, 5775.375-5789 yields 0.69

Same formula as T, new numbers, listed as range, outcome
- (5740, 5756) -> 29.2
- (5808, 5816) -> 29.7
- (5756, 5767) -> 28.5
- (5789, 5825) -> 29.1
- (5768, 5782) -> 29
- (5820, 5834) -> 30.8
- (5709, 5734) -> 25.8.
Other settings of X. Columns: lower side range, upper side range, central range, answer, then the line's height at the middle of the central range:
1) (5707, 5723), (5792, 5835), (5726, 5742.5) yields -0.5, 28.6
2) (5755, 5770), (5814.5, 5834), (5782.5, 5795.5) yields 0.7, 30.3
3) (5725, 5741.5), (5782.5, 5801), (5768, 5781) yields -0.4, 29.4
